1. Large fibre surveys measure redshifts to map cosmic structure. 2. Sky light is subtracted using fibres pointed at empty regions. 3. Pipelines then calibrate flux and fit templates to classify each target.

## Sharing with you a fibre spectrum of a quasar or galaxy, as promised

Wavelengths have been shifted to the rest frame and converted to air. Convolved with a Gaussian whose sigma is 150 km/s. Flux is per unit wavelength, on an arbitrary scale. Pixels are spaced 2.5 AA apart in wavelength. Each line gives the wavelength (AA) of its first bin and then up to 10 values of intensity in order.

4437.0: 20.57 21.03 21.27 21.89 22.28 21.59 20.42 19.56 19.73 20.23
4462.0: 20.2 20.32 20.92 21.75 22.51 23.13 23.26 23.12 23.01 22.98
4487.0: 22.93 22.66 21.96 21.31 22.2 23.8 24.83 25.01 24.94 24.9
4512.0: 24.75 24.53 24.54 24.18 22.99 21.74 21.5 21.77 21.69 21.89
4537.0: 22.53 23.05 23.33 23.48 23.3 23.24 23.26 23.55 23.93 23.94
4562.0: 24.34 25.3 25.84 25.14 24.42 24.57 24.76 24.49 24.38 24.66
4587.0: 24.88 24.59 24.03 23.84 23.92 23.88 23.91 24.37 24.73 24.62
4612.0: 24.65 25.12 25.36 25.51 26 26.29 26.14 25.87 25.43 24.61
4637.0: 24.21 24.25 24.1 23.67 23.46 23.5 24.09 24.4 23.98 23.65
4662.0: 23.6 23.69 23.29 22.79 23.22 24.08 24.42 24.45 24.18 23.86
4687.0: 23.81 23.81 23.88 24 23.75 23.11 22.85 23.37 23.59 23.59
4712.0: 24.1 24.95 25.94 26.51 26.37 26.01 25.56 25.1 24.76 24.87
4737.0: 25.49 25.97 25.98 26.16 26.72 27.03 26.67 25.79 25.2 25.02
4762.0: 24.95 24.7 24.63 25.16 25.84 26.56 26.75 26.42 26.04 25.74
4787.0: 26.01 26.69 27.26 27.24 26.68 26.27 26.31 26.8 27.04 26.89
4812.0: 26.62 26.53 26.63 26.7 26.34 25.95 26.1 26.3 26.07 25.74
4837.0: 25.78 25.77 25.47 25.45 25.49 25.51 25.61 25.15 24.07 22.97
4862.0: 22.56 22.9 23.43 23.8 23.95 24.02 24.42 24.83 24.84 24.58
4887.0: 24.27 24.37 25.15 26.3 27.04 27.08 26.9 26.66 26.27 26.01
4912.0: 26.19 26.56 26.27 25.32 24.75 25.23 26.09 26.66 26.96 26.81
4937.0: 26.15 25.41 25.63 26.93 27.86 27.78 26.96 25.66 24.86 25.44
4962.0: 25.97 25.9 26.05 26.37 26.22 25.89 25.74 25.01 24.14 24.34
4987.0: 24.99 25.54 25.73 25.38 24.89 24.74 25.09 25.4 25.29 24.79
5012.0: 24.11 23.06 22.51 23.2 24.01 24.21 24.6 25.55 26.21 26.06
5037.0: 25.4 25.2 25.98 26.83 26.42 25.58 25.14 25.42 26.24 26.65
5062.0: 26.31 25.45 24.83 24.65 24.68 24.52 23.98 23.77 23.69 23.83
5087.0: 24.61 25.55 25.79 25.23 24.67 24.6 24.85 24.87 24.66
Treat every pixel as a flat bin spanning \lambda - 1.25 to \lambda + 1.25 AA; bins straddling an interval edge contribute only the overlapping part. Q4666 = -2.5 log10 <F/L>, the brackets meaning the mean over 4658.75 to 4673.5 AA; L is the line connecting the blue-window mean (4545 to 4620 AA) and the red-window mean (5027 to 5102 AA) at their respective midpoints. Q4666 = 0.05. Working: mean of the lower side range 24.4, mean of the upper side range 25.3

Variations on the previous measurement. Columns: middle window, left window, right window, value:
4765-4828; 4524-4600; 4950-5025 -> -0.08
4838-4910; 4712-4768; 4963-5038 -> 0.01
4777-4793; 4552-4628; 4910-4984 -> -0.04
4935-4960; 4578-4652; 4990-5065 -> -0.05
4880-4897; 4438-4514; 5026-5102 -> -0.03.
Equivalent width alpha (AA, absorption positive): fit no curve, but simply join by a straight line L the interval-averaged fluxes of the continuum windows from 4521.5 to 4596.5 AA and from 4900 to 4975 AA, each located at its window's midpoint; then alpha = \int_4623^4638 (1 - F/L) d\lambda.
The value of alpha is -0.80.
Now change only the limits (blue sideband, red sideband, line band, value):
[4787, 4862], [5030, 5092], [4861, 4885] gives 1.8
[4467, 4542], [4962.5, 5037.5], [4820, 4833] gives -1.0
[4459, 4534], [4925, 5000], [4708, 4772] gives -2.8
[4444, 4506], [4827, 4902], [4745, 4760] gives -1.2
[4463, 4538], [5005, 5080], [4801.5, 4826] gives -2.5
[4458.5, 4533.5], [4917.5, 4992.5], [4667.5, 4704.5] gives 0.6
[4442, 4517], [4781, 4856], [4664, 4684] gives 0.7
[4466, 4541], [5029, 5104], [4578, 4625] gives -2.5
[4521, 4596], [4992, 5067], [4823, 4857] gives -1.5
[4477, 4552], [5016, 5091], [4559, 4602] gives -2.0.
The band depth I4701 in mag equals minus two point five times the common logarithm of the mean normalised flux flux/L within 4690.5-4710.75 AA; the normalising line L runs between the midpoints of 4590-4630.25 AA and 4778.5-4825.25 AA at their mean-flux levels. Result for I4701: 0.09 mag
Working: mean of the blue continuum 24.9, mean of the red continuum 26.5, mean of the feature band 23.5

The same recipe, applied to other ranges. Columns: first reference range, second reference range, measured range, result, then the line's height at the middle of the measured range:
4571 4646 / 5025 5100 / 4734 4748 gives -0.045 mag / 24.9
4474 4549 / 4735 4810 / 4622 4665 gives 0.008 mag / 24.7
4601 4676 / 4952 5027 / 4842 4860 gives -0.010 mag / 24.8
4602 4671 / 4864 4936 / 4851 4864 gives 0.059 mag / 25.3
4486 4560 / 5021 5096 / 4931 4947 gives -0.070 mag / 24.8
